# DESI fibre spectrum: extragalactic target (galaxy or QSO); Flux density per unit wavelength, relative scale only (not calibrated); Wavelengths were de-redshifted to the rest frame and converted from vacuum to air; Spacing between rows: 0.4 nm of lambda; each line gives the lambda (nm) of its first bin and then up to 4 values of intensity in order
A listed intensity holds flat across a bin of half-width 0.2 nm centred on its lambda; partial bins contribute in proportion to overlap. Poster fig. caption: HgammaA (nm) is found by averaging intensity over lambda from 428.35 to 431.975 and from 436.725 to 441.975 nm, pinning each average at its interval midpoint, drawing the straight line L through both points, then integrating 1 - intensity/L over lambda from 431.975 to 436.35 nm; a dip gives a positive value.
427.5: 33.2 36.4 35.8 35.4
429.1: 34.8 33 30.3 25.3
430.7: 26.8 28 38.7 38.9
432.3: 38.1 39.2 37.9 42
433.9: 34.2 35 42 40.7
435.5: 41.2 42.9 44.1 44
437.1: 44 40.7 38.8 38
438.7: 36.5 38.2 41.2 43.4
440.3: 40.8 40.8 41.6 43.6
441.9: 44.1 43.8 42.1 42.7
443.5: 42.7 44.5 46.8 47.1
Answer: -0.43 nm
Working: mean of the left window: 32.3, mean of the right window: 40.9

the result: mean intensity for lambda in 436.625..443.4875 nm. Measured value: 41.4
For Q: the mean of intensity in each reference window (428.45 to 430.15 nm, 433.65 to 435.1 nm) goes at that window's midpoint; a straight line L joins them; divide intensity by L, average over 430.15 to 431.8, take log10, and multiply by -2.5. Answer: 0.15 mag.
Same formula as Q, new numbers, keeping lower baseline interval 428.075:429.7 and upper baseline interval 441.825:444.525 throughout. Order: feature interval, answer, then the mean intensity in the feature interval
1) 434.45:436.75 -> -0.09 mag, 42.2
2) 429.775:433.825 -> 0.06 mag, 34.6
